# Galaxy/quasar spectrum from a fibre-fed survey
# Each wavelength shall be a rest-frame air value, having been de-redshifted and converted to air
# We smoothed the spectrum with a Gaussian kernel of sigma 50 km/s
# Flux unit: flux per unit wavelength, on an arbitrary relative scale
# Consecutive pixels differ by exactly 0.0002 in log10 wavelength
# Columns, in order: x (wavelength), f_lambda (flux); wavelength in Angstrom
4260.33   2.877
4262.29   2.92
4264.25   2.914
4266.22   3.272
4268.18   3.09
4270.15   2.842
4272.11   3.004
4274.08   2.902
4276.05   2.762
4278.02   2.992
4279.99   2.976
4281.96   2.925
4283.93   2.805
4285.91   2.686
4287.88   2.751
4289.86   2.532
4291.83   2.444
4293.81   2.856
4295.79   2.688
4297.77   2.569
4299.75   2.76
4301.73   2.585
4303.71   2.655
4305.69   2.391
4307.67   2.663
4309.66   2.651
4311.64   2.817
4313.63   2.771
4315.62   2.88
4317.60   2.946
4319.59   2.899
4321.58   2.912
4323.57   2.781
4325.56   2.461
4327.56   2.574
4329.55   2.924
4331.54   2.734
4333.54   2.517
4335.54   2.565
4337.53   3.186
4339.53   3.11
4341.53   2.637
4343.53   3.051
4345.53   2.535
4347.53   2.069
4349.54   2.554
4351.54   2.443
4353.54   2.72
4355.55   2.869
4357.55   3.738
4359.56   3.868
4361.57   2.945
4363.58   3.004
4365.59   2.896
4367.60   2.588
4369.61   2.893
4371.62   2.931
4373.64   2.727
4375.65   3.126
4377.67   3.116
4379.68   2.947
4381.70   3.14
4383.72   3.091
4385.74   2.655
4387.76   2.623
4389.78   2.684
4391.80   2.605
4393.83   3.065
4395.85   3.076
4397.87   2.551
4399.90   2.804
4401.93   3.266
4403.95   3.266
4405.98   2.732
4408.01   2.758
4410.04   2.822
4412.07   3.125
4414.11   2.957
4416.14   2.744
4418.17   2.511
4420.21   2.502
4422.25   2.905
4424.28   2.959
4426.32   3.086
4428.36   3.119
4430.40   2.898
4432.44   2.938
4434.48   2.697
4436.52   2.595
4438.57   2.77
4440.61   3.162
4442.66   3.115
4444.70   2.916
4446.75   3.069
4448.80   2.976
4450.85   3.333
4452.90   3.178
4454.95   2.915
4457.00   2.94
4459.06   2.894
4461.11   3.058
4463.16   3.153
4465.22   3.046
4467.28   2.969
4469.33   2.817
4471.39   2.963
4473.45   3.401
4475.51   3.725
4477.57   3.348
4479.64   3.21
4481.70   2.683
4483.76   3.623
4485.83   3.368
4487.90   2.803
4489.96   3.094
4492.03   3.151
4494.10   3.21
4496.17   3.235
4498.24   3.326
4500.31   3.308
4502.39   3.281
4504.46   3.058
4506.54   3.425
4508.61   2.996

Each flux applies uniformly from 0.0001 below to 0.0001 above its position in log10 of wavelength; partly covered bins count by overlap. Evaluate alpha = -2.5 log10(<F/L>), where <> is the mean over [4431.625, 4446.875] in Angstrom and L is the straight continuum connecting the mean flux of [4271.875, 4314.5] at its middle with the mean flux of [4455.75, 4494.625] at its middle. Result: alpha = 0.06 mag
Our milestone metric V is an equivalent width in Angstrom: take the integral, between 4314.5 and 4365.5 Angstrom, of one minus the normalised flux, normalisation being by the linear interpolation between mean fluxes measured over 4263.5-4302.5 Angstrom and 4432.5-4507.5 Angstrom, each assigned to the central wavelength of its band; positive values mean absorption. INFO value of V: 1.2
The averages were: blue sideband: 2.82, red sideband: 3.1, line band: 2.84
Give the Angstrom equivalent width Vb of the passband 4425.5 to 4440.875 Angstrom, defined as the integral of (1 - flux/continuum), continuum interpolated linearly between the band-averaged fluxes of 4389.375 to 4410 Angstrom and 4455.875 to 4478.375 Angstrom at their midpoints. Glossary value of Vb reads 0.5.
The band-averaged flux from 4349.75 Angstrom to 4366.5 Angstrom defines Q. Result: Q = 3.04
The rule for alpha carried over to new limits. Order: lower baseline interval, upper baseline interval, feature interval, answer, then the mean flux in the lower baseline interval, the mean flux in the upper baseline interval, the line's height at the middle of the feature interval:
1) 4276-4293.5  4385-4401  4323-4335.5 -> 0.05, 2.77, 2.76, 2.76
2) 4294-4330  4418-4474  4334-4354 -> 0.04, 2.72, 2.96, 2.78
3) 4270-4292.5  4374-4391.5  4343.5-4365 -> 0.00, 2.81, 2.9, 2.88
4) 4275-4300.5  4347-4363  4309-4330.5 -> 0.02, 2.75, 2.93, 2.83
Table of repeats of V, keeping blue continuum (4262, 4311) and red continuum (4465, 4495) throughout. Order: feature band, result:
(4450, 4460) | 0.21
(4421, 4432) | 0.28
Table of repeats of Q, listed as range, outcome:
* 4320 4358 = 2.74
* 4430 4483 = 3.03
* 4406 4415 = 2.89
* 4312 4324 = 2.87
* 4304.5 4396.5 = 2.83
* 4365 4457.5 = 2.91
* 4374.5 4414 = 2.92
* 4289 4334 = 2.7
